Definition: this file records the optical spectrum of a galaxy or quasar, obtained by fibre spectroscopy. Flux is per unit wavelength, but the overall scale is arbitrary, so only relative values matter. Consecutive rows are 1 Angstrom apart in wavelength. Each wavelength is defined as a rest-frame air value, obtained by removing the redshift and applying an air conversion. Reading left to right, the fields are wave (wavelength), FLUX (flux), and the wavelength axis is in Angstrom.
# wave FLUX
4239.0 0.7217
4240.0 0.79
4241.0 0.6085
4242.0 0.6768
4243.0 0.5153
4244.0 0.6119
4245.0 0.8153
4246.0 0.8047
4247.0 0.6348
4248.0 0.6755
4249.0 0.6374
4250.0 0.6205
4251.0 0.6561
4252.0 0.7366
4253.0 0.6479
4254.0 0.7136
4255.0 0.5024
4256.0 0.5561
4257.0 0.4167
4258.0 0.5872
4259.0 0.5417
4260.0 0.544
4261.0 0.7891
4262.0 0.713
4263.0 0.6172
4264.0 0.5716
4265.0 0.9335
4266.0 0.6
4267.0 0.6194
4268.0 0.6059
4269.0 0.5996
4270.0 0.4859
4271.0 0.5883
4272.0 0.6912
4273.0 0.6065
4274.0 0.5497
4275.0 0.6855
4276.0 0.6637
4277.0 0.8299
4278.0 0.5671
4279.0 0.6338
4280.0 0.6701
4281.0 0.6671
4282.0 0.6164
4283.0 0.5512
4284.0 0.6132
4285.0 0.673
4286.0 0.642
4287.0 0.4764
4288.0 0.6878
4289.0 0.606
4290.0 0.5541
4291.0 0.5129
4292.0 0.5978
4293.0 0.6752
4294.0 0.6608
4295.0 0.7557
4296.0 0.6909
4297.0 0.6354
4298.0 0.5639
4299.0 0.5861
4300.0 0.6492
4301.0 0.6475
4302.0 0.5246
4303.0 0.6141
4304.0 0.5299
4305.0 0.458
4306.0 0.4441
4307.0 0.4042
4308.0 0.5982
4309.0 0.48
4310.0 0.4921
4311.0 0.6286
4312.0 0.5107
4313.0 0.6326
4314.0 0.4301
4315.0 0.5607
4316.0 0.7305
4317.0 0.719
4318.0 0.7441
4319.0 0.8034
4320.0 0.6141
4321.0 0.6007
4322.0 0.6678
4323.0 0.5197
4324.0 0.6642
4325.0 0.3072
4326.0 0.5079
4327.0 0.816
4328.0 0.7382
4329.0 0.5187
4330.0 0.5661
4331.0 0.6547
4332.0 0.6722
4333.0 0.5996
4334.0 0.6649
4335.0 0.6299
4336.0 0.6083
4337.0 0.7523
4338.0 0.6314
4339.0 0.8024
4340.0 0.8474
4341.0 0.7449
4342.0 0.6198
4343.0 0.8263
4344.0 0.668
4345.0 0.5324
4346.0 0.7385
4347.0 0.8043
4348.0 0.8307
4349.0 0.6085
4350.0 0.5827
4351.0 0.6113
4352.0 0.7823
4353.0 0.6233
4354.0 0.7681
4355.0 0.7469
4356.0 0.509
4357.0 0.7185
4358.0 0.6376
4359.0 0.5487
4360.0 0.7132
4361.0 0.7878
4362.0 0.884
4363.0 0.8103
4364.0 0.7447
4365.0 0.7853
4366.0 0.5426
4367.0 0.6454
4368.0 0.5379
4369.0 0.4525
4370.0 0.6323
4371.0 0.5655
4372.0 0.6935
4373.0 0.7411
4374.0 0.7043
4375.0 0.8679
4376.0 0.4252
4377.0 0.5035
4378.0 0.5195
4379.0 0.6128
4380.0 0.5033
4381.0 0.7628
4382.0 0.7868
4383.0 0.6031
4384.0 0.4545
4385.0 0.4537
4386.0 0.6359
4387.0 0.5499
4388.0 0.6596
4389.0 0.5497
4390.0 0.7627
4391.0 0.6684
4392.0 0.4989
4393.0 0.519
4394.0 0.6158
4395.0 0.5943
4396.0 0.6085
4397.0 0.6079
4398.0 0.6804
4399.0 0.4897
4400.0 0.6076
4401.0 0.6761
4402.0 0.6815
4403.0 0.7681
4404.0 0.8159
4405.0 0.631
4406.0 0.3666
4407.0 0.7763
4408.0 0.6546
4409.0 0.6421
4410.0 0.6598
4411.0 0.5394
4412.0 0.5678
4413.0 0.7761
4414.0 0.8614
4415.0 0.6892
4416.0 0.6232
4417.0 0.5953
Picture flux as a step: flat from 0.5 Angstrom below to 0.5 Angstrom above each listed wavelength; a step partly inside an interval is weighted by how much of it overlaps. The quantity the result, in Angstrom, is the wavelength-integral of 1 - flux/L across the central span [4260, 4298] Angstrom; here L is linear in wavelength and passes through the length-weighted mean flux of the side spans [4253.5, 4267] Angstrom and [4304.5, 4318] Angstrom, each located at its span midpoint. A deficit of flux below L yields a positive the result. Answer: -2.57 Angstrom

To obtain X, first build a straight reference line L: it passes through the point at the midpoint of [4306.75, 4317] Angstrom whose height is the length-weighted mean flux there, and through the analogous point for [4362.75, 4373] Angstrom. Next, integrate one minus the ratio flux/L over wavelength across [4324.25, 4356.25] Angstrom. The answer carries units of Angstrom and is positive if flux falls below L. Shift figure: -3.5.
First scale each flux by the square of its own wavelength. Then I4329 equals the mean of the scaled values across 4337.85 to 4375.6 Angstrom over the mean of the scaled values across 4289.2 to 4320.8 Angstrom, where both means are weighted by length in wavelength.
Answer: 1.19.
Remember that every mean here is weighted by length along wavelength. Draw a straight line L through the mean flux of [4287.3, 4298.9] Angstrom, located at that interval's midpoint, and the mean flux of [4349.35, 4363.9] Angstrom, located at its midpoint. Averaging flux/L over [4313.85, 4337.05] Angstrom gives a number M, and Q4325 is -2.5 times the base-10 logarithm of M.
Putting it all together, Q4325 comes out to 0.054 mag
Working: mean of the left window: 0.627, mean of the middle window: 0.629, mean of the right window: 0.695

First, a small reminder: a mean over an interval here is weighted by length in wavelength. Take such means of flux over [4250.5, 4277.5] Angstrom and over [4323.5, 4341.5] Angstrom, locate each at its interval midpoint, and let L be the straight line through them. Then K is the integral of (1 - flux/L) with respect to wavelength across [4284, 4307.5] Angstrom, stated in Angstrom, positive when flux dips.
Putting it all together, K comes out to 1.8 Angstrom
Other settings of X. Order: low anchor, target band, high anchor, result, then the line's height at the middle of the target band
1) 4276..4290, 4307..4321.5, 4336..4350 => 1.5 Angstrom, 0.675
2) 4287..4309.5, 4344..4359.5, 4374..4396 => -2.0 Angstrom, 0.594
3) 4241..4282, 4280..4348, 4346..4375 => 4.0 Angstrom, 0.662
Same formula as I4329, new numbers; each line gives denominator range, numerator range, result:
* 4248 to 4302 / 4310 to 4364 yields 1.09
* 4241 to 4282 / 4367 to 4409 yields 1.02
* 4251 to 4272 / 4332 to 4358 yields 1.15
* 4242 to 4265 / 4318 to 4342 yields 1.05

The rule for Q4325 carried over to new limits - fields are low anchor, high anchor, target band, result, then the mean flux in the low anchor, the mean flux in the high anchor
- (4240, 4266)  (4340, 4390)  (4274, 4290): 0.03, 0.647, 0.657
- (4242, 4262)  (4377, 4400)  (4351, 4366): -0.17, 0.635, 0.595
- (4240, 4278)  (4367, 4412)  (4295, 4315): 0.13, 0.64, 0.615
